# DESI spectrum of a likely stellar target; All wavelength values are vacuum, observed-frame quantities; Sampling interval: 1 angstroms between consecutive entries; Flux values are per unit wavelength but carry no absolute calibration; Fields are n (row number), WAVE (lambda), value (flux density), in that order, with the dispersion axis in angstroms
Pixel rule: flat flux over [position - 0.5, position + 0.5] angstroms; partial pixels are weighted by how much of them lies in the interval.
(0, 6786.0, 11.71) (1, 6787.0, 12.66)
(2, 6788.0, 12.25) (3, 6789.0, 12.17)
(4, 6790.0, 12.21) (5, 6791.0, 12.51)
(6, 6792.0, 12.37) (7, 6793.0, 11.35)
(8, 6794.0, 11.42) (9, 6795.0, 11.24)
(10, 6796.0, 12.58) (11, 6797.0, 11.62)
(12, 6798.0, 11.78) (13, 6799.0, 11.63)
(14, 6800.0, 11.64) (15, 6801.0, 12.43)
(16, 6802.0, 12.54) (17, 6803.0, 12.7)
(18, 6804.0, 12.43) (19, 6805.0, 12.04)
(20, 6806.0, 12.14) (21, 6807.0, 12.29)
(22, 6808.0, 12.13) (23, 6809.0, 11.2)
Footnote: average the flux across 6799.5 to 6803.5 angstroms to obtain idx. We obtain 12.3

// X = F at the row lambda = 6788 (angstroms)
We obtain 12.25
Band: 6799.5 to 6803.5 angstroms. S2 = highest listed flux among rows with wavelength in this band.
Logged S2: 12.7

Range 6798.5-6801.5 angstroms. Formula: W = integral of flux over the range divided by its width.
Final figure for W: 11.9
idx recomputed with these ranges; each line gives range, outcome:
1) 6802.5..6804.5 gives 12.6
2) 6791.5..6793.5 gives 11.9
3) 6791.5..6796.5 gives 11.8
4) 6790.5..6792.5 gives 12.4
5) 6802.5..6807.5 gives 12.3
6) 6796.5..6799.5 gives 11.7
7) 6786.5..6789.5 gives 12.4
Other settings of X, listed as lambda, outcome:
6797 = 11.62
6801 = 12.43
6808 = 12.13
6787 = 12.66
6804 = 12.43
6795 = 11.24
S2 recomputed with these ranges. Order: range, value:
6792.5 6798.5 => 12.58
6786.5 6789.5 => 12.66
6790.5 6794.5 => 12.51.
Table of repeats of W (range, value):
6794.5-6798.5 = 11.8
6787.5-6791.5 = 12.3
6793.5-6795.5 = 11.3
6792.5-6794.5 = 11.4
